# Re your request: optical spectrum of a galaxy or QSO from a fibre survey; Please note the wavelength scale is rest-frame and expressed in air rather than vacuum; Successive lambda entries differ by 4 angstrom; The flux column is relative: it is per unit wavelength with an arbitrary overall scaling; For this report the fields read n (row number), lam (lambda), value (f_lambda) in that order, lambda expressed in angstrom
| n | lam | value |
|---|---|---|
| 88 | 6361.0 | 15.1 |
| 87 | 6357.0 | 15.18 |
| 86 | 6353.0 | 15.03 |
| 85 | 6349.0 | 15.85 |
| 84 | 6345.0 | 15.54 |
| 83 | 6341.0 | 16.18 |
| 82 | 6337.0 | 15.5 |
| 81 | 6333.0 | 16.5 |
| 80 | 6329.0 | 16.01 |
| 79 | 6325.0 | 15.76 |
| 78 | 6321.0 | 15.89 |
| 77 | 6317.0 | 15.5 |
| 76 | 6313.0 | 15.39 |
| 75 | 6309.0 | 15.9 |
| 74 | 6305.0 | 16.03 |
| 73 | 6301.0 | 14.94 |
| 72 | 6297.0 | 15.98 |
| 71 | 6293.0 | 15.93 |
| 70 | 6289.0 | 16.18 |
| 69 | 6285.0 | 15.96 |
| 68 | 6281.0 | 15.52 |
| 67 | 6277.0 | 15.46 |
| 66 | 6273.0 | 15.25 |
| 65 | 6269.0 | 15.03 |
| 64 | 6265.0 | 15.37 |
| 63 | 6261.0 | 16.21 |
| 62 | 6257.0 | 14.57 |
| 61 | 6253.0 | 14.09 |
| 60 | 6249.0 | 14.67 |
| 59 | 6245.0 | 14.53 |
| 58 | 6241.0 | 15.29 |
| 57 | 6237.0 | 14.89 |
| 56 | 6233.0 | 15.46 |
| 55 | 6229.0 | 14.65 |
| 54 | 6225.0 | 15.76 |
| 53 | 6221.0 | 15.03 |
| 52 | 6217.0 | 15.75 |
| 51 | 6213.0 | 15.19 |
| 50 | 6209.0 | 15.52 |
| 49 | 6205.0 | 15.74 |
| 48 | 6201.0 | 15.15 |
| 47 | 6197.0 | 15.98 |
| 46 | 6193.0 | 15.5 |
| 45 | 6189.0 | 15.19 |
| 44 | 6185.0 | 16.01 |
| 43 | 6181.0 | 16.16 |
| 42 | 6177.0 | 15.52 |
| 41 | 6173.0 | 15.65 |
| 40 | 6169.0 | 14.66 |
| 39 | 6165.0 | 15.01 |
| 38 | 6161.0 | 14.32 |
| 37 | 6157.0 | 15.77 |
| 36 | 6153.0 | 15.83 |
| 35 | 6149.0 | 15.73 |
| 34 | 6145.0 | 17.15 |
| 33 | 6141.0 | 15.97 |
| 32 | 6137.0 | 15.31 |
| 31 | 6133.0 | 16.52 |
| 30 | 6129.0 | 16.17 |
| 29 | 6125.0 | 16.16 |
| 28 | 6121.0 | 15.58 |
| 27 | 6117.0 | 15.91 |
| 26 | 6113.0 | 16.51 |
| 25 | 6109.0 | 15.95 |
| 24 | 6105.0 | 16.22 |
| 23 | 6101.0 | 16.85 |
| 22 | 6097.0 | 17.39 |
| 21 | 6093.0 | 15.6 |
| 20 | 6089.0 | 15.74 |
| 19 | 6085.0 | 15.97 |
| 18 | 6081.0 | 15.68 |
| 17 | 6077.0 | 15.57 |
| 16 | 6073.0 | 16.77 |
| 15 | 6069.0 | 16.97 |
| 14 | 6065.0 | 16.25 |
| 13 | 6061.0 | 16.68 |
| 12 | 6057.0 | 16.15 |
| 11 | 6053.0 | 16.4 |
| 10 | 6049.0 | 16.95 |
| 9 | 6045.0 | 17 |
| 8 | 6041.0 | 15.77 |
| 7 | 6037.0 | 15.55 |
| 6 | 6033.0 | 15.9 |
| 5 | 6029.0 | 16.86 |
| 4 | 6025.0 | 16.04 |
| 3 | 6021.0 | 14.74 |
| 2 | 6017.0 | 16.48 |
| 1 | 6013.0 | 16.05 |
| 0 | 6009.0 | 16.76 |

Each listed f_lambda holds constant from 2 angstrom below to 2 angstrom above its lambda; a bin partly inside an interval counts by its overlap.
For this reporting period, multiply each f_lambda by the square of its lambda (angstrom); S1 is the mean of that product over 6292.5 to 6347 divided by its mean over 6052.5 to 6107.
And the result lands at 1.05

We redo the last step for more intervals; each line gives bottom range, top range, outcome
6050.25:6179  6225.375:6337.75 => 1.02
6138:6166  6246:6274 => 0.99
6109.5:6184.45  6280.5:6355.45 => 1.06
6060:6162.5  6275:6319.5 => 1.04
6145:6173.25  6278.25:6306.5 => 1.07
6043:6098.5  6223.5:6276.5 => 0.98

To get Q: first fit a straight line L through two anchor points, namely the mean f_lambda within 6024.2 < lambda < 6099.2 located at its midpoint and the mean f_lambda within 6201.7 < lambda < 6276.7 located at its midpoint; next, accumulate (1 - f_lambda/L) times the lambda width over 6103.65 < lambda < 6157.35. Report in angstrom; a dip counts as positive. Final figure -0.7 angstrom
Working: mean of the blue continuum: 16.3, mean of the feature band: 16.1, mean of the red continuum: 15.2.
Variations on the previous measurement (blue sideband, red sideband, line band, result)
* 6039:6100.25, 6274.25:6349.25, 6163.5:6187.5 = 0.9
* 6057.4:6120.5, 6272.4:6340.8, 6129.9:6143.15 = 0.1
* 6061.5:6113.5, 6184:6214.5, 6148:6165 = 0.5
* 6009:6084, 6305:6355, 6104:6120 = 0.0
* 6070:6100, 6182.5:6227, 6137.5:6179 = 0.6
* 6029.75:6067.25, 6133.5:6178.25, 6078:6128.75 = -0.6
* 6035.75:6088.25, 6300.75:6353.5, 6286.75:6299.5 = -0.1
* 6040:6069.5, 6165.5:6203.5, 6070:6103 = 0.1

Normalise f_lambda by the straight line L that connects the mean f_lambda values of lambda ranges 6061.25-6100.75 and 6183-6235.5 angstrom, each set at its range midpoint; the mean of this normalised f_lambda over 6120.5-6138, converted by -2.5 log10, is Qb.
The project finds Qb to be -0.004 mag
